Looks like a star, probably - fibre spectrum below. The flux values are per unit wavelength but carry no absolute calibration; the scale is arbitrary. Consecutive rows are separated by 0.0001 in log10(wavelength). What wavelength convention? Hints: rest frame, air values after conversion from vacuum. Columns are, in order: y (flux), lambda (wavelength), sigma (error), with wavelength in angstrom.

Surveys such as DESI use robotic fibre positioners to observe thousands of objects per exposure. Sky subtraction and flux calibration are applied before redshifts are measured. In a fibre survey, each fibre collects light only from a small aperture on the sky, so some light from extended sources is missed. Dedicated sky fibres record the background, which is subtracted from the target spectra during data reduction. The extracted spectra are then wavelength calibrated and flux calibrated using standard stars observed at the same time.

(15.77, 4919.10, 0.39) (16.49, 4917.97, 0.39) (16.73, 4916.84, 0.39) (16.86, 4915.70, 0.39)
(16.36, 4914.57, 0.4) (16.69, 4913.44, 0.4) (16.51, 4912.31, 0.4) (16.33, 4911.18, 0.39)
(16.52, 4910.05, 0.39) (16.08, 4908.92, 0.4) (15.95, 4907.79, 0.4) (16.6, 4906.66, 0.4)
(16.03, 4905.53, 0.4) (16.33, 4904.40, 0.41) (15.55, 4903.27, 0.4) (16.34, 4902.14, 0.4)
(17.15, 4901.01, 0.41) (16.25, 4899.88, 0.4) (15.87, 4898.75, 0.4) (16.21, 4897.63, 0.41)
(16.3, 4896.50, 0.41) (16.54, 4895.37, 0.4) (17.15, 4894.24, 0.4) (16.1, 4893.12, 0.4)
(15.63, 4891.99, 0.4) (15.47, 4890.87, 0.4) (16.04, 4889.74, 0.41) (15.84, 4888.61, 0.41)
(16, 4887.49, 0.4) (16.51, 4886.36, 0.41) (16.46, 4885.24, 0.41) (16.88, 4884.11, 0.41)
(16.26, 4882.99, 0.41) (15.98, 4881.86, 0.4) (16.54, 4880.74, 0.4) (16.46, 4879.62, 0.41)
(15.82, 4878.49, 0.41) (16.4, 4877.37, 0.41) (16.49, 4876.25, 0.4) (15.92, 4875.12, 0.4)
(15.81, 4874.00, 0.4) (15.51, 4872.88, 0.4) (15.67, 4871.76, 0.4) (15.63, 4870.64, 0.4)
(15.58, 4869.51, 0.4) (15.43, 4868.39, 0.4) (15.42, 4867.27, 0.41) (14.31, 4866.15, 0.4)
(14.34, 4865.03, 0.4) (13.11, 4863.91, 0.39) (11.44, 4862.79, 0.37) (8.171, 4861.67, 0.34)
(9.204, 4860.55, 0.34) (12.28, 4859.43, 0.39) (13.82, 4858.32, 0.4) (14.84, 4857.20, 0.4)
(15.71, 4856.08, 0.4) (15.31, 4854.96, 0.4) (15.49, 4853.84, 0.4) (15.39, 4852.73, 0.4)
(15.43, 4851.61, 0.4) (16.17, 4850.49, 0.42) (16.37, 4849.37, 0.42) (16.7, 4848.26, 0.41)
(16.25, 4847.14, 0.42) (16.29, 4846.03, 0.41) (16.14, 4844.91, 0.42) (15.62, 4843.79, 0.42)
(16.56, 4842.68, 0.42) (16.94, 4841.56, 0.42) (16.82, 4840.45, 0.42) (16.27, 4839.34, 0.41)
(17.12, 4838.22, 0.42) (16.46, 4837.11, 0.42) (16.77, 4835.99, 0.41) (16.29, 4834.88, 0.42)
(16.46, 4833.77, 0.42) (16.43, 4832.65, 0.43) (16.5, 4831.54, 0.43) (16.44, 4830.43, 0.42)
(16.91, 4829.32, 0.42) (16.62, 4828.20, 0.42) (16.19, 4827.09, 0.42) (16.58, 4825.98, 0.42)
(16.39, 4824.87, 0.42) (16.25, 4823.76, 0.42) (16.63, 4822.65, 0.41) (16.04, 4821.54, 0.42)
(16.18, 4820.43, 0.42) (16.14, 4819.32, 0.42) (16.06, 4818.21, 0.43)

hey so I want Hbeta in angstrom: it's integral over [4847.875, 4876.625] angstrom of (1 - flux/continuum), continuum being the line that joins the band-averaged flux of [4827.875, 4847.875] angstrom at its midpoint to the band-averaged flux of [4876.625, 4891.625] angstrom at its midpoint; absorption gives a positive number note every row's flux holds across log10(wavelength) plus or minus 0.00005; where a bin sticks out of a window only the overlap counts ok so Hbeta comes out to 3.1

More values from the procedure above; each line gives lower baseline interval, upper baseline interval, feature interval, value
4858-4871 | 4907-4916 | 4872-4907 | -3.1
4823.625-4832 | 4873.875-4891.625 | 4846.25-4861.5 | 1.5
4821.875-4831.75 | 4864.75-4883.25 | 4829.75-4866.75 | 2.2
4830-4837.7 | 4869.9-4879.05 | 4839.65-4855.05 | 0.2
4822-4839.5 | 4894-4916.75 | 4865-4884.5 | 0.7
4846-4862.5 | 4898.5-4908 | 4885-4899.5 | -0.3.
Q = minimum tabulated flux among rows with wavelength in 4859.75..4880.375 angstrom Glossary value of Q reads 8.171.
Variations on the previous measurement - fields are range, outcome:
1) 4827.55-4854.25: 15.39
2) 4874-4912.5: 15.47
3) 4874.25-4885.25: 15.82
